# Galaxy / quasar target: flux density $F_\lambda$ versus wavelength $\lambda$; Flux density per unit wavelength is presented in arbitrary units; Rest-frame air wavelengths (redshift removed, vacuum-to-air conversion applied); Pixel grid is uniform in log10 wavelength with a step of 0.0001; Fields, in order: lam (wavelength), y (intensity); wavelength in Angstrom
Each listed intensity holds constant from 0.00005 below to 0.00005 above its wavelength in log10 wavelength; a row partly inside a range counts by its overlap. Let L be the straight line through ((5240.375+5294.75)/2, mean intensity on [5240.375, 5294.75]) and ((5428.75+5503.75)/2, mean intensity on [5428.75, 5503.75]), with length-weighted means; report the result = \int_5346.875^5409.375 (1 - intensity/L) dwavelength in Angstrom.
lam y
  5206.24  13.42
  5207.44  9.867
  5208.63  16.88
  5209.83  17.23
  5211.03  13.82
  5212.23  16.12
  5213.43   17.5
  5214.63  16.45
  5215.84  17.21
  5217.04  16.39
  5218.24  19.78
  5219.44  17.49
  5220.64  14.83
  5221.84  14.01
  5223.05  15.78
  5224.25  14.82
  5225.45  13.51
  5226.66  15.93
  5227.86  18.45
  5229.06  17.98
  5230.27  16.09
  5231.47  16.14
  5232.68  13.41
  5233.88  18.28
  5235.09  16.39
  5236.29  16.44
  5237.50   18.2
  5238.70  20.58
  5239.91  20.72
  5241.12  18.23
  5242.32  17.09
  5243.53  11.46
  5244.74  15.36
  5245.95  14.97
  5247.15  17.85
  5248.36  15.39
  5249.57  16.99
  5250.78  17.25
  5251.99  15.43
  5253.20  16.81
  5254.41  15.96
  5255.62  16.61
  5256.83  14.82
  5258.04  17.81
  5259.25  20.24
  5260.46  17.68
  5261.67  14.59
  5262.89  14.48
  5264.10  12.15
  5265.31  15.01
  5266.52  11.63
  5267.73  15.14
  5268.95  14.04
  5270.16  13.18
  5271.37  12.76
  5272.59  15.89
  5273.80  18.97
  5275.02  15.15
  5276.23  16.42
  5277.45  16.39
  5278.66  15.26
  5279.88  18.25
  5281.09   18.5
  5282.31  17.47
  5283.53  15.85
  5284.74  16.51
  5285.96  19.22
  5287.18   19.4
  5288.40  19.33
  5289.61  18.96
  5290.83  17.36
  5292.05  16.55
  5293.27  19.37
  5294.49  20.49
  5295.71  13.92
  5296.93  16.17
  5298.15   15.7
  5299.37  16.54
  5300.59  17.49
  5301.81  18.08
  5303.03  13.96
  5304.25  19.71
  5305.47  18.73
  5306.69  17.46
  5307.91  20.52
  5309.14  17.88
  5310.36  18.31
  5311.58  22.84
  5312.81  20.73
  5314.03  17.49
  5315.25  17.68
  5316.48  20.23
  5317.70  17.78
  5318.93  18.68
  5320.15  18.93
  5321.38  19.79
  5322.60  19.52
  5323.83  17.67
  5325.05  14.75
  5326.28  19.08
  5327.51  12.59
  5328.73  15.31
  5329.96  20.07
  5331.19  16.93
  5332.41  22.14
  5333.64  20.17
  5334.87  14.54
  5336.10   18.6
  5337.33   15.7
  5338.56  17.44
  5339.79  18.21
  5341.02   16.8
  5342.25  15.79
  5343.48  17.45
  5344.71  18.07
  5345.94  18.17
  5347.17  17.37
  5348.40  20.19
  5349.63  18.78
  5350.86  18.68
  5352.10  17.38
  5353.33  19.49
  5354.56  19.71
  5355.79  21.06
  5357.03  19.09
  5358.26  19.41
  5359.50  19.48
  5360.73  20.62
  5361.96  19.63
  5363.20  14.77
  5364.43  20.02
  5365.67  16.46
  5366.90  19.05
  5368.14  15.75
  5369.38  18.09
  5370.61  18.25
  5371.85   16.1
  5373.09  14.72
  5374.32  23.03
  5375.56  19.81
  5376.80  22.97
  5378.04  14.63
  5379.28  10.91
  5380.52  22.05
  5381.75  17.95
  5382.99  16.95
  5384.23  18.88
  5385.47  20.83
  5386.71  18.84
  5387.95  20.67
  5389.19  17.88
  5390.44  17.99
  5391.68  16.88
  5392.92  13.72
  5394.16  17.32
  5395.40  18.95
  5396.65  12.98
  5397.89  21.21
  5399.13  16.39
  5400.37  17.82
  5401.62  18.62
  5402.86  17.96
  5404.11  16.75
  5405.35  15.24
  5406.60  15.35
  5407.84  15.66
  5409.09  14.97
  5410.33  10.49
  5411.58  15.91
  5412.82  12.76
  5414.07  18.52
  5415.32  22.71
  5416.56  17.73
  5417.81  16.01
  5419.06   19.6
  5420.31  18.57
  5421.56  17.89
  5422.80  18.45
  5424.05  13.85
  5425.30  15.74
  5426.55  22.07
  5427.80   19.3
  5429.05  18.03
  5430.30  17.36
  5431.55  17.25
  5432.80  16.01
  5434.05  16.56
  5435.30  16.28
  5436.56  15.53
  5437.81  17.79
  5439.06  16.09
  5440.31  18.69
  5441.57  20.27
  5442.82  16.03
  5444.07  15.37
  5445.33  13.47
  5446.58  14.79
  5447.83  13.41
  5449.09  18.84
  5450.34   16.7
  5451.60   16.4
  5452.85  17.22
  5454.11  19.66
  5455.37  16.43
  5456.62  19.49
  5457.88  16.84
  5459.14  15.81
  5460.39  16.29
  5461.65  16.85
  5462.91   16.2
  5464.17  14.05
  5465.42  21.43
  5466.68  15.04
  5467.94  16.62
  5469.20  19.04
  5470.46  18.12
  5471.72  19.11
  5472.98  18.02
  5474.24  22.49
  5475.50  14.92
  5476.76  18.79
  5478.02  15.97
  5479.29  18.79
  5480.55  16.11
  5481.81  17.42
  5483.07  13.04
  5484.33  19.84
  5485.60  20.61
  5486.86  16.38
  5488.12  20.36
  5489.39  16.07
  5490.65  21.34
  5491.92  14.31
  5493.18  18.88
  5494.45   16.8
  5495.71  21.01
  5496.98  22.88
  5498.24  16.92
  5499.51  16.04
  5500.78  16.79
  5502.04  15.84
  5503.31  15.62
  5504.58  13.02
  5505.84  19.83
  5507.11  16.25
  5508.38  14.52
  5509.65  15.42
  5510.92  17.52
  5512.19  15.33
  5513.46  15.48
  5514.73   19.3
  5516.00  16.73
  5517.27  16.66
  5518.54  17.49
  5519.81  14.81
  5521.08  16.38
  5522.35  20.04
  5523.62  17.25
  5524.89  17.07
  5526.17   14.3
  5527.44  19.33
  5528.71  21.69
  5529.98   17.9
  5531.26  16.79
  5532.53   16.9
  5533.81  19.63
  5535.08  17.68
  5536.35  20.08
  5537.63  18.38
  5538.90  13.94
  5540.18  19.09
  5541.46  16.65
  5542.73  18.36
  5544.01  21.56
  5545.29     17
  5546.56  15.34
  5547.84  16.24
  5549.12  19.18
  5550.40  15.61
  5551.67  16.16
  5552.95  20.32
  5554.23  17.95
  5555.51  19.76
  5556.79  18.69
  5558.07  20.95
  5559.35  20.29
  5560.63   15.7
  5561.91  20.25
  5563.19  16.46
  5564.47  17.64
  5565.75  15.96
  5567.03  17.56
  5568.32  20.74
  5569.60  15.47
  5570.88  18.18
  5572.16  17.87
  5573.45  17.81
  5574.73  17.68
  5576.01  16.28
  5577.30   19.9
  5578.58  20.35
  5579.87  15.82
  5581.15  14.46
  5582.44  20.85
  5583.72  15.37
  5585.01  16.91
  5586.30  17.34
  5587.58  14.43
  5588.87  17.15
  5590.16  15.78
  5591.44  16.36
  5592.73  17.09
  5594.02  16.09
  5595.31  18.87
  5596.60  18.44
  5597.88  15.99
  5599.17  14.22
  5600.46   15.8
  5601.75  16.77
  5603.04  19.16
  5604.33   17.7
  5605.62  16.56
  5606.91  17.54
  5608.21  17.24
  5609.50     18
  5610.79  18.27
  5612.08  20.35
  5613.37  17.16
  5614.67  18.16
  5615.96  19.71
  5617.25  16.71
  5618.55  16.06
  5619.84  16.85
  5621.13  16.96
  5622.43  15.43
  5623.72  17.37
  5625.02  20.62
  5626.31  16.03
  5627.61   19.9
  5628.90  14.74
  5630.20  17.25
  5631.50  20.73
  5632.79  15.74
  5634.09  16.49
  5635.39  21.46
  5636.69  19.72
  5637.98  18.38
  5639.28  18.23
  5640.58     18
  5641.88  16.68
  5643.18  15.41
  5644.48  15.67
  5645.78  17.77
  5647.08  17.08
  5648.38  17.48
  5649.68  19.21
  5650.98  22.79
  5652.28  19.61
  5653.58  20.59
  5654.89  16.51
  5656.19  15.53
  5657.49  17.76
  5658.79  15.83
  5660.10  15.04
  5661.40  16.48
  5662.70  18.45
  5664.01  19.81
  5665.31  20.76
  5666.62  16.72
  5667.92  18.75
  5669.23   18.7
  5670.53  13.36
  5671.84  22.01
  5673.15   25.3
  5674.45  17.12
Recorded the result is -4.1 Angstrom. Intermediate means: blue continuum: 16.4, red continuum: 17.3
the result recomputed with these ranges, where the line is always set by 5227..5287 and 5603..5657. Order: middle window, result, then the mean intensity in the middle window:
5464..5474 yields -0.5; 18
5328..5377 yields -4.7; 18.3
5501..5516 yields 1.0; 16.2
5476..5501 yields -0.9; 17.9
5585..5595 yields 0.7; 16.4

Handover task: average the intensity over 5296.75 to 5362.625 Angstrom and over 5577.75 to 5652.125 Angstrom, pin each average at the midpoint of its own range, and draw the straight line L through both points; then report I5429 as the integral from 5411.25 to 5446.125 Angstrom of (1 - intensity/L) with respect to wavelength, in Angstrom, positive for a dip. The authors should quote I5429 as 1.38 Angstrom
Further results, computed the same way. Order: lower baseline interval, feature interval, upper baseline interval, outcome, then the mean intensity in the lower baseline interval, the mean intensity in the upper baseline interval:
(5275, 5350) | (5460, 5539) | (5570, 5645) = 0.5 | 17.8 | 17.4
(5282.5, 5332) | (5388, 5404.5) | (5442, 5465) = -0.4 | 18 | 16.4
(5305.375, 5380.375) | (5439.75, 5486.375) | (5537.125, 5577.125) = 2.0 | 18.2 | 17.9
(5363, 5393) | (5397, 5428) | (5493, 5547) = 1.3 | 18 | 17.4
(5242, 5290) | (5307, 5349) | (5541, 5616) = -4.4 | 16.1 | 17.6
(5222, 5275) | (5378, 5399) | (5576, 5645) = -1.4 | 16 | 17.4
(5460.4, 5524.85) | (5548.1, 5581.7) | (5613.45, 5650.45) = -0.9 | 17.3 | 17.6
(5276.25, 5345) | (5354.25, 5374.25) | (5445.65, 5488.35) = -0.8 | 17.8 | 17.3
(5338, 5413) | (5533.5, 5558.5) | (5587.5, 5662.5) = -0.7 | 17.7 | 17.5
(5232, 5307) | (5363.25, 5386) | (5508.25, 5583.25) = -1.4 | 16.6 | 17.7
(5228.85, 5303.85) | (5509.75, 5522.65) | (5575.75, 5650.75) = 0.3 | 16.5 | 17.5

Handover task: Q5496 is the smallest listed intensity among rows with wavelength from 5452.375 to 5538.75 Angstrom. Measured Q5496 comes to 13.02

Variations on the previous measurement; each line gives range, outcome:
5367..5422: 10.49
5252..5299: 11.63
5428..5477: 13.41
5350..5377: 14.72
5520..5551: 13.94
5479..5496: 13.04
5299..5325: 13.96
